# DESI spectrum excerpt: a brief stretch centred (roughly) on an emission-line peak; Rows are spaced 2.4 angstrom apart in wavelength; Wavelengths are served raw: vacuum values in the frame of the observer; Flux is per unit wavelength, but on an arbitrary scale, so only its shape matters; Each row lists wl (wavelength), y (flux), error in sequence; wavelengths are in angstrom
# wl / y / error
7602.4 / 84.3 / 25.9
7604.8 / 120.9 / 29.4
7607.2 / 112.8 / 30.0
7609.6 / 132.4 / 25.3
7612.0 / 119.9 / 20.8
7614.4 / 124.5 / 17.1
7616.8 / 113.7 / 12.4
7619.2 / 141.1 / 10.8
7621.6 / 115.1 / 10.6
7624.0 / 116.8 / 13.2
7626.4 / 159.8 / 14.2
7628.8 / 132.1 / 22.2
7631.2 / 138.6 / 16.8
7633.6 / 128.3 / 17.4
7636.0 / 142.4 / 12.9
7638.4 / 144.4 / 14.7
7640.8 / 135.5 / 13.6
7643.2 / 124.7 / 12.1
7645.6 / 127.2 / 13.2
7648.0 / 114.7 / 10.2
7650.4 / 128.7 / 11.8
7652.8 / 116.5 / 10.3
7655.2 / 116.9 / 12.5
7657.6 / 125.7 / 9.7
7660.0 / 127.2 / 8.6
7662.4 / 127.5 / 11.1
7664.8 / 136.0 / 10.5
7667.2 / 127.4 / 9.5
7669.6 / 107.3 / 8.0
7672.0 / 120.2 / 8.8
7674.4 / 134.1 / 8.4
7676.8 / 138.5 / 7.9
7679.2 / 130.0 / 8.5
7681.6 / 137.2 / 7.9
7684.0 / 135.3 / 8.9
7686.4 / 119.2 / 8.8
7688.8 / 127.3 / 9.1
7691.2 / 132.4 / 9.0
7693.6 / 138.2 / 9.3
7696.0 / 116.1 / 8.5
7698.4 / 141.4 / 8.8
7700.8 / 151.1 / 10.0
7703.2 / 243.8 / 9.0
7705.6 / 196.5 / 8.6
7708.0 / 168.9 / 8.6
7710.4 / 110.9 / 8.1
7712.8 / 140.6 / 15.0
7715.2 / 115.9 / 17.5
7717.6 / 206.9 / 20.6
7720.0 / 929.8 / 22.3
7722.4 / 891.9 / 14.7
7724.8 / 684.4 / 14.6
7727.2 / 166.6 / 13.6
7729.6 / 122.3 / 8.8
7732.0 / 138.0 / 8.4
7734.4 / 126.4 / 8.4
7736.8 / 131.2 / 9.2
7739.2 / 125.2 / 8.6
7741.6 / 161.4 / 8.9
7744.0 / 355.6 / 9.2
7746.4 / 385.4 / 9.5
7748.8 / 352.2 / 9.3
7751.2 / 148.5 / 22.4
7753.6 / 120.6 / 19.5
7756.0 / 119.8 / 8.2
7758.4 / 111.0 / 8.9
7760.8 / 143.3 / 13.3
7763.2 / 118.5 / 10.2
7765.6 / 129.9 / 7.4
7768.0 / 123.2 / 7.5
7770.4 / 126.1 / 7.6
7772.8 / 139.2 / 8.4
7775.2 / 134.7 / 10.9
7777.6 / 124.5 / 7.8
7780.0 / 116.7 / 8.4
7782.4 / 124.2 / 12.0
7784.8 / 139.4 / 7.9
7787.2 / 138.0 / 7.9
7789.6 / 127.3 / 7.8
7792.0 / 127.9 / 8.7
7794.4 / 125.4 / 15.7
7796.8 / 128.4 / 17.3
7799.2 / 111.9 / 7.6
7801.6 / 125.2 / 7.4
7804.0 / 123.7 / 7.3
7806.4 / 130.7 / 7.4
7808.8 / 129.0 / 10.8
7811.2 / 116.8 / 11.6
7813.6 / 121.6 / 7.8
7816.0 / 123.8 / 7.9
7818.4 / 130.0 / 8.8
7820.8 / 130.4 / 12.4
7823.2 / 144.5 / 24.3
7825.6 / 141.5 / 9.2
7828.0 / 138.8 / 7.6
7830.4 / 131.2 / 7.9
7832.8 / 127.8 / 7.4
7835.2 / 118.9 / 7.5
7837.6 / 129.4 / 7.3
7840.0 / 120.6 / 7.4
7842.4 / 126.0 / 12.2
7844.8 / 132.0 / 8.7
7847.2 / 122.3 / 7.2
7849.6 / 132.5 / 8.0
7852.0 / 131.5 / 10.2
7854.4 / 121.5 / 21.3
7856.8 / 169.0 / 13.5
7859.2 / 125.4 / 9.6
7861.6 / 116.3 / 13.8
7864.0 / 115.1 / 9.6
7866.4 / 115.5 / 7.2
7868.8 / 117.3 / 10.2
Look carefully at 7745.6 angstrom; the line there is [N II]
